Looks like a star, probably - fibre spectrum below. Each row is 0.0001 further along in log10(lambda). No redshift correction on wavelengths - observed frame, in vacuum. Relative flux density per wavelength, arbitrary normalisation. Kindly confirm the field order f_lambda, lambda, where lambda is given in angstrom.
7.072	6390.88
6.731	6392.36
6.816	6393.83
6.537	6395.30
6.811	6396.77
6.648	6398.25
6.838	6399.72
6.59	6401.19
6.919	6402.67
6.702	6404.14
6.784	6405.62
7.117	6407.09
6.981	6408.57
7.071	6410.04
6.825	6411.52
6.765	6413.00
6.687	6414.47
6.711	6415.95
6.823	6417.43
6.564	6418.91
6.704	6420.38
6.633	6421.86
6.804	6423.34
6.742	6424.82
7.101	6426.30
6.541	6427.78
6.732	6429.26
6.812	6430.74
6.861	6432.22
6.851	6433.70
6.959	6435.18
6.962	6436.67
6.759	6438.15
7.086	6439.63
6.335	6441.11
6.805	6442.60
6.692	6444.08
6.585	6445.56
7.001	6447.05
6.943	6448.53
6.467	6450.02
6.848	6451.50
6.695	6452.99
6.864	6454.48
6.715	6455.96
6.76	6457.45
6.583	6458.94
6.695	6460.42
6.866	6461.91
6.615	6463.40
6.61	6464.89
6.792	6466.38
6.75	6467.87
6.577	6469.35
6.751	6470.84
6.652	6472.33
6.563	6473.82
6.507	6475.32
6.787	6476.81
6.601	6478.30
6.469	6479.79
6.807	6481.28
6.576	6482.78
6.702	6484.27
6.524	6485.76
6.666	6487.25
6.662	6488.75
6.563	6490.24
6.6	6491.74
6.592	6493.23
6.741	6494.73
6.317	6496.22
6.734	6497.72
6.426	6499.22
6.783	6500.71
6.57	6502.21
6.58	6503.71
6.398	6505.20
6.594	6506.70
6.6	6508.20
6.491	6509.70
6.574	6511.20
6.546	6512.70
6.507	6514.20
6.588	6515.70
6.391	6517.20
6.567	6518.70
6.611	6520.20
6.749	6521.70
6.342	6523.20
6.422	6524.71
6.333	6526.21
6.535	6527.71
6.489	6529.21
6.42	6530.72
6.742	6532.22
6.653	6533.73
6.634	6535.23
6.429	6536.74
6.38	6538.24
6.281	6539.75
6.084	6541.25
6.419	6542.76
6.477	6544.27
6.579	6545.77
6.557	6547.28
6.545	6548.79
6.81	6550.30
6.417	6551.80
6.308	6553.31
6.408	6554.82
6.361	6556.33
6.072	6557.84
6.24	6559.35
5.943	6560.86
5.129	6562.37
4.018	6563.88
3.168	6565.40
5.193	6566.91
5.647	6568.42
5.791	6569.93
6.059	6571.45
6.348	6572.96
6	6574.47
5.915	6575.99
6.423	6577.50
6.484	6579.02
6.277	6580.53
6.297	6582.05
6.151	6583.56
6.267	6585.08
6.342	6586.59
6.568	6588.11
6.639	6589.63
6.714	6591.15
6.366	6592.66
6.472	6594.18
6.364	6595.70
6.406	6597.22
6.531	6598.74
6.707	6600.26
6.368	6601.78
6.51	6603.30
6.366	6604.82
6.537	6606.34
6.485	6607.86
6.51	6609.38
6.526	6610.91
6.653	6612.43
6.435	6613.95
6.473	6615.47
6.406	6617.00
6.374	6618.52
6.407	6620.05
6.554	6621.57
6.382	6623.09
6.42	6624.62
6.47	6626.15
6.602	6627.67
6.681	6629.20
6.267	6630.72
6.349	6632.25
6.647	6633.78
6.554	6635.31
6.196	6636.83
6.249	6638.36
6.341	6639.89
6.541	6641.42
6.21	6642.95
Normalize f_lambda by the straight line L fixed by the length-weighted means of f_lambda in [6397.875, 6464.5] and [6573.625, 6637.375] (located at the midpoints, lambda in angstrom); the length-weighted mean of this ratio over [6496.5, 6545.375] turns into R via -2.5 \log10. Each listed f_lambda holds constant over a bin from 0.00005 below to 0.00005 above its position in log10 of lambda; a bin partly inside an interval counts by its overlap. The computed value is 0.02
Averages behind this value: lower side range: 6.78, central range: 6.51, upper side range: 6.43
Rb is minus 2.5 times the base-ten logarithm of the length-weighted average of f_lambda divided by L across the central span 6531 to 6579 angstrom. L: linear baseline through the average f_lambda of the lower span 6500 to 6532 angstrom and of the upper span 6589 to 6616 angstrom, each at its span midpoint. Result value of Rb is 0.08 mag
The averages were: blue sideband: 6.53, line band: 6.07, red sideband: 6.5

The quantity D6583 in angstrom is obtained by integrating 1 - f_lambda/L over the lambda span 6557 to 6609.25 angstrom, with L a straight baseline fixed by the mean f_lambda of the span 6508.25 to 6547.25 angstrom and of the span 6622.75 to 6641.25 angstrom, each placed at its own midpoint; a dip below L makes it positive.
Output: 3.0 angstrom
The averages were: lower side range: 6.49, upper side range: 6.43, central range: 6.09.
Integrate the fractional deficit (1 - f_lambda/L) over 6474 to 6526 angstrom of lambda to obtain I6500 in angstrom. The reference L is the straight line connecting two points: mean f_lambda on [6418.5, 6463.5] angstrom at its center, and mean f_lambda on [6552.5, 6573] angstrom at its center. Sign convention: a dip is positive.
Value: -3.2 angstrom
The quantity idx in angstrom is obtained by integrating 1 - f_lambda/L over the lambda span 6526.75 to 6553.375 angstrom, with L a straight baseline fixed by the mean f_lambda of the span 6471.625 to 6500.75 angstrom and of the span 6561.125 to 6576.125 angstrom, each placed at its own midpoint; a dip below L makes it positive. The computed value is -3.4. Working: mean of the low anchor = 6.61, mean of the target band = 6.49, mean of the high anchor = 5.32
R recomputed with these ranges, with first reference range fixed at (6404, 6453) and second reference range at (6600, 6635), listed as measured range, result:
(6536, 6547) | 0.04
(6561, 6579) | 0.19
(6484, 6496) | 0.01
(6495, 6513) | 0.02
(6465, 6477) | 0.01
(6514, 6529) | 0.02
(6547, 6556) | 0.02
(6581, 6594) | 0.02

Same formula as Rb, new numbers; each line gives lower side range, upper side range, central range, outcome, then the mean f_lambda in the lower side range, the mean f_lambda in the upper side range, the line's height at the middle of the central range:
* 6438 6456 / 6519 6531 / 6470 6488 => 0.003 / 6.76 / 6.49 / 6.65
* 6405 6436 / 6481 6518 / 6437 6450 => -0.003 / 6.81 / 6.58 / 6.74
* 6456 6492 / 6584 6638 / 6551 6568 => 0.173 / 6.65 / 6.47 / 6.54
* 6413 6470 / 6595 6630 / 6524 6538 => 0.016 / 6.75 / 6.49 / 6.61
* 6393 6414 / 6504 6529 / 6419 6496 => -0.006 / 6.81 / 6.52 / 6.67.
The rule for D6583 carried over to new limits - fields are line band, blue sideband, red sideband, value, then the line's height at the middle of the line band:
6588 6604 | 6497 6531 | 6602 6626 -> -0.1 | 6.48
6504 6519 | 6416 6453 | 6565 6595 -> -0.3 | 6.41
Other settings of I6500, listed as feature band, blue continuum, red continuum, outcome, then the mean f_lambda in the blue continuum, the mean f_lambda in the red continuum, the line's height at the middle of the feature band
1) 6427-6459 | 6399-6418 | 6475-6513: -0.2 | 6.83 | 6.59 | 6.74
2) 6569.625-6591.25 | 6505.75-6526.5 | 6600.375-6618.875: 0.7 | 6.52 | 6.48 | 6.49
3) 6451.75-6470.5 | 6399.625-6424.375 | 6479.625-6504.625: -0.1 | 6.79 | 6.61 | 6.68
